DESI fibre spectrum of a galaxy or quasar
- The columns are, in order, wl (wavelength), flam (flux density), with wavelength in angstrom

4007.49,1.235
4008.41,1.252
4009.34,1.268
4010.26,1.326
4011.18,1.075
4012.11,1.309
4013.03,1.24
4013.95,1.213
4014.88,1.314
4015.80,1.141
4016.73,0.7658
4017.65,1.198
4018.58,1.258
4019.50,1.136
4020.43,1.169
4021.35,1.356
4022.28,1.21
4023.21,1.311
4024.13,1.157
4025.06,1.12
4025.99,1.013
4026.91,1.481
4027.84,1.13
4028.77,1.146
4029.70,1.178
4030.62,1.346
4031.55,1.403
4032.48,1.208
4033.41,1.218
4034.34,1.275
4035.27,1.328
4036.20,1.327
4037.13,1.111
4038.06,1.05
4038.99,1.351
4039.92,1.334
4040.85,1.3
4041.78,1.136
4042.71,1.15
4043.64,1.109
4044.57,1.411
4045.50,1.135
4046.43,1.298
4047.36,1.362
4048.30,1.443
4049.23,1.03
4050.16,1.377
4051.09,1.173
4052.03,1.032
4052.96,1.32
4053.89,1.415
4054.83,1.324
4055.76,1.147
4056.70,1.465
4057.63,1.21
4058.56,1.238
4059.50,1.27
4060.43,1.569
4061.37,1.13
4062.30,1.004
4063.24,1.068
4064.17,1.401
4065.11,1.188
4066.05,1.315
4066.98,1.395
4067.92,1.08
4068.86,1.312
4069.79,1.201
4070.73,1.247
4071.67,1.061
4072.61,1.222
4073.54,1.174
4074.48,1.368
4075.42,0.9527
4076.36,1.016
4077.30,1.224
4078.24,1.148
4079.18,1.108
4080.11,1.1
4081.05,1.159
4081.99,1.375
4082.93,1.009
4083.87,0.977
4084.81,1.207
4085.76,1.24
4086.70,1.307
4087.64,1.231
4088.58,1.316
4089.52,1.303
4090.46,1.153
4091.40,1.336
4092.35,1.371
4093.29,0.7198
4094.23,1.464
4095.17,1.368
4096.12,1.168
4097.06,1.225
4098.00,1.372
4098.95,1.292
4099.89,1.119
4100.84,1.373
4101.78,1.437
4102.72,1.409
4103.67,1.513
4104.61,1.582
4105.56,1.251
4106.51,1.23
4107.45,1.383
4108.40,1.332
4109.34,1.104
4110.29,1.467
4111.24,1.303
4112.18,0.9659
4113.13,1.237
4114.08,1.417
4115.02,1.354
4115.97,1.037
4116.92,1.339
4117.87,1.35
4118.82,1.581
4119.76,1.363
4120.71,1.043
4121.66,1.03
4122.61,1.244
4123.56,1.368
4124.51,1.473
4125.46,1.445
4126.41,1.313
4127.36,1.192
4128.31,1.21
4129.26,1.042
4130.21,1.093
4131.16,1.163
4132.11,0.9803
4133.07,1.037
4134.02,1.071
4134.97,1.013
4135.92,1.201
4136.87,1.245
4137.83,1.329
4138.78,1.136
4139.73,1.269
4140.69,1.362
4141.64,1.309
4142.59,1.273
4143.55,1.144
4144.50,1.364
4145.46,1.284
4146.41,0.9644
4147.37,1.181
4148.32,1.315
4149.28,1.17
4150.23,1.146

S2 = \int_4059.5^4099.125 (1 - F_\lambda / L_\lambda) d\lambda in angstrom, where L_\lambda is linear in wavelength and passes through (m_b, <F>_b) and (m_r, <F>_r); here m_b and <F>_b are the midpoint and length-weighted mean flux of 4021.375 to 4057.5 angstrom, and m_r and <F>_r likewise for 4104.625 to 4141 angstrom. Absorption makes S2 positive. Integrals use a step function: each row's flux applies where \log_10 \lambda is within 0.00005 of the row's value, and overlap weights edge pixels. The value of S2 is 1.01 angstrom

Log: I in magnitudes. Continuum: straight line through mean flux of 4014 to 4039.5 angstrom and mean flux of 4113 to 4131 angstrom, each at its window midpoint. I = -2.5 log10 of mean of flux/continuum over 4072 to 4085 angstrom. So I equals 0.09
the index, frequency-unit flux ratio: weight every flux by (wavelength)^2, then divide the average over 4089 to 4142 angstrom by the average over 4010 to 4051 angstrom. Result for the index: 1.07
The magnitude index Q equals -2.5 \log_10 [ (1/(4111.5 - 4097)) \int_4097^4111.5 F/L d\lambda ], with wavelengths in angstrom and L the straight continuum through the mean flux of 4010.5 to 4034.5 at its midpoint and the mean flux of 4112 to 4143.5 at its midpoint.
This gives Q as -0.10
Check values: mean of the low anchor 1.21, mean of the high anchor 1.23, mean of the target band 1.34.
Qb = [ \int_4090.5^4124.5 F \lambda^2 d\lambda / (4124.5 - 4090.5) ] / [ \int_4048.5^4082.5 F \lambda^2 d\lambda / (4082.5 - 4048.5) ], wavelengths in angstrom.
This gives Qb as 1.08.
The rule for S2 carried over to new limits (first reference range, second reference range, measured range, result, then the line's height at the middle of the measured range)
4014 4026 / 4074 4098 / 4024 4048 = -1.2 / 1.18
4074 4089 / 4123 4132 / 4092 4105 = -1.2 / 1.2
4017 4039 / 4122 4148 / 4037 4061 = -0.8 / 1.22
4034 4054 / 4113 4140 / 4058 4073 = 0.1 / 1.24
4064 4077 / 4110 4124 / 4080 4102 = 0.0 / 1.23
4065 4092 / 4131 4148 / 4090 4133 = -2.8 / 1.19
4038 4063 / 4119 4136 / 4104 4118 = -1.0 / 1.2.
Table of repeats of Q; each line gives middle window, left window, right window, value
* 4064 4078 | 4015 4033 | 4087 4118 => 0.042 mag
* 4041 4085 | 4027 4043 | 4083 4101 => 0.019 mag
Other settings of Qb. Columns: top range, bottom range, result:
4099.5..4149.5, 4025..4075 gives 1.05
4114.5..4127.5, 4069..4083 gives 1.14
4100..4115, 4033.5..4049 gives 1.10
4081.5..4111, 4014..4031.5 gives 1.11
